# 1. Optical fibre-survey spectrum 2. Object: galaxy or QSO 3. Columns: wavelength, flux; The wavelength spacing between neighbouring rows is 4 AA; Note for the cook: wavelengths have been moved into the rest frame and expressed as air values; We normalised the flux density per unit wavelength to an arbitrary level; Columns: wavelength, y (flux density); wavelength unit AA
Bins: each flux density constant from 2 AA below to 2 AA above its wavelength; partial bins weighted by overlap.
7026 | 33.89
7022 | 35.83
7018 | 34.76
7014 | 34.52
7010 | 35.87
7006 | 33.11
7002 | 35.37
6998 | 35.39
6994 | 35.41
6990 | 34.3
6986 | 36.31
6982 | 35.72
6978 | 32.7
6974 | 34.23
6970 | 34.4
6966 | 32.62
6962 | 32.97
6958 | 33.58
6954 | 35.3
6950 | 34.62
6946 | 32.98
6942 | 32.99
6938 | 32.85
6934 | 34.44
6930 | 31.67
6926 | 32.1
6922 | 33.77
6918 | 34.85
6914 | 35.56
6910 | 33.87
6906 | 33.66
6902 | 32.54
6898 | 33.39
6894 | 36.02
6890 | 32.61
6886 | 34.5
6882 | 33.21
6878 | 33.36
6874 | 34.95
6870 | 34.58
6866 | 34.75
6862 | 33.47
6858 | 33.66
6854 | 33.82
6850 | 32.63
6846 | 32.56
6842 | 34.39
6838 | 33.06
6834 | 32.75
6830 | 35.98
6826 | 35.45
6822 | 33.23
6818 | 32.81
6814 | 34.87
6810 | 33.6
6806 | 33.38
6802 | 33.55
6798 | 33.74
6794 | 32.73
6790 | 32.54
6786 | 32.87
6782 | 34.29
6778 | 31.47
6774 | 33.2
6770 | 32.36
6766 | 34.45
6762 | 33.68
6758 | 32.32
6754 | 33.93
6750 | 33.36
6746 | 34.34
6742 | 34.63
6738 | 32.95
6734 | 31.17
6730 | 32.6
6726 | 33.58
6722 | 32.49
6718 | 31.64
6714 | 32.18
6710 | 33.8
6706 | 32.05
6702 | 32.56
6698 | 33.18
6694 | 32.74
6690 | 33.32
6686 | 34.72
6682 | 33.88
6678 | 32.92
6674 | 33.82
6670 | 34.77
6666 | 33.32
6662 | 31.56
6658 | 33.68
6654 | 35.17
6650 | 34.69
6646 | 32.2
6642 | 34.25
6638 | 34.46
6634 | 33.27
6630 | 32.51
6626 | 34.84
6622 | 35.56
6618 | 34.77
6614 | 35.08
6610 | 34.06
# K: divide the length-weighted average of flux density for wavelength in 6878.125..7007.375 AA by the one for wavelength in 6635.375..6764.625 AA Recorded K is 1.02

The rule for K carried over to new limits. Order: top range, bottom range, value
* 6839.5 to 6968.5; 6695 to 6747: 1.03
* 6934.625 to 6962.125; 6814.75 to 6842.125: 0.99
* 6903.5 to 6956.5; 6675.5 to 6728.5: 1.02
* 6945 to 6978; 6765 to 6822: 1.02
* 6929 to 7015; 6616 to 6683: 1.01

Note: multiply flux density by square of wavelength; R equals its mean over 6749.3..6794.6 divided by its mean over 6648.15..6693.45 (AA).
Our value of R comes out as 1.0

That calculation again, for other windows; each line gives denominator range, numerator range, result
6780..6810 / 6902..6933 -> 1.04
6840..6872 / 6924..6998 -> 1.04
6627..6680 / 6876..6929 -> 1.08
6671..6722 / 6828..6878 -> 1.07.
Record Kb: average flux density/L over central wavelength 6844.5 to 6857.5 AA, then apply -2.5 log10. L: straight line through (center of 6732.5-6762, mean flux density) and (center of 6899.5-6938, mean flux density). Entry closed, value 0.01 mag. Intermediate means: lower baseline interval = 33.3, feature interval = 33.1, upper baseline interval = 33.6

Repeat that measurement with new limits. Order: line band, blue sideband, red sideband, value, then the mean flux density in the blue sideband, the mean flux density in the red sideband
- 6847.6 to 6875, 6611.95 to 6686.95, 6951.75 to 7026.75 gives 0.01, 34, 34.6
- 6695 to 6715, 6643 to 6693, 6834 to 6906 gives 0.03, 33.7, 33.7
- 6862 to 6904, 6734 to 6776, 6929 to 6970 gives -0.02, 33.4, 33.5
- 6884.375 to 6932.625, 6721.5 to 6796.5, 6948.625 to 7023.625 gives 0.01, 33.1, 34.6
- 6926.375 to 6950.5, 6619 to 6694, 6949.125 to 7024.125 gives 0.04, 33.8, 34.6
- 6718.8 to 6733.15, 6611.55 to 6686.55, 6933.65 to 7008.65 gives 0.04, 34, 34.2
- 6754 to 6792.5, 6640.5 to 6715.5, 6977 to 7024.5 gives 0.03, 33.4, 35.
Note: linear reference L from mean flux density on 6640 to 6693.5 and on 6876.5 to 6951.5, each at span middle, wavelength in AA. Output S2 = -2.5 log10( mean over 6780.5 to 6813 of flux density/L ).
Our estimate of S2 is 0.01 mag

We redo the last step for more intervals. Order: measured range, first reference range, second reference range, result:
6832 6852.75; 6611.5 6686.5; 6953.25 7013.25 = 0.04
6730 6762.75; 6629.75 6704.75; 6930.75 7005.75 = 0.01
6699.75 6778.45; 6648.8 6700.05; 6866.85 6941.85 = 0.02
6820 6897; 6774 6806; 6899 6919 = -0.01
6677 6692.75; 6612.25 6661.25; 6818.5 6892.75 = 0.01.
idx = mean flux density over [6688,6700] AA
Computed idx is 33.1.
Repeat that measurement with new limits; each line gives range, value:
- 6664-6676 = 34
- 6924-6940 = 32.8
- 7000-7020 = 34.7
